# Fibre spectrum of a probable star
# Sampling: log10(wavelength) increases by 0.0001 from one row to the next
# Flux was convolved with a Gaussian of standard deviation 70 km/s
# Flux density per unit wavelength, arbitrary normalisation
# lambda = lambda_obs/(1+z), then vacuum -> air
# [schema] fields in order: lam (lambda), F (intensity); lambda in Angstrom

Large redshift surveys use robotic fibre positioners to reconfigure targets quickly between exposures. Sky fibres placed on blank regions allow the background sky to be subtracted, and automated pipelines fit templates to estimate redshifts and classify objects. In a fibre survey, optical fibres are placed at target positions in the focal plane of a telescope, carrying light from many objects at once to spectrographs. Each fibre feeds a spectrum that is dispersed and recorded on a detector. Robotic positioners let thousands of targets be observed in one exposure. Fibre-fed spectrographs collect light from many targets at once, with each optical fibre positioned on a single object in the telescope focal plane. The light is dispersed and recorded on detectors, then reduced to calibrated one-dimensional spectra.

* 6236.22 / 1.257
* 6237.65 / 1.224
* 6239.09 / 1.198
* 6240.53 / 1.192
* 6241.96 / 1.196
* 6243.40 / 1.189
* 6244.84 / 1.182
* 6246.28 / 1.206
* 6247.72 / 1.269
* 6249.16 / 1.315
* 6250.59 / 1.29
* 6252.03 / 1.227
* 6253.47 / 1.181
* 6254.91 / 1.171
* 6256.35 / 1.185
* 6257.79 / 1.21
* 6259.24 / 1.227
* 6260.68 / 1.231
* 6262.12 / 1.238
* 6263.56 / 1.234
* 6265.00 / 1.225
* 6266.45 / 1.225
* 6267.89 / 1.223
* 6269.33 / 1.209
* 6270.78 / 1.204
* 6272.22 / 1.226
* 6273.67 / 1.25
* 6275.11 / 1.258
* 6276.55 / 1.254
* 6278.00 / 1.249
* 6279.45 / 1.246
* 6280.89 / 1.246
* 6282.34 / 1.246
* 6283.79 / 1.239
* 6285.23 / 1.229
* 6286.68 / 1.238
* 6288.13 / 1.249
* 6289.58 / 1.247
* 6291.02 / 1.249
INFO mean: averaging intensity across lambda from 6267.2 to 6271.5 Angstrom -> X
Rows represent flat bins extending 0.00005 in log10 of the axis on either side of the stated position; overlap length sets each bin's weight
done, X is 1.21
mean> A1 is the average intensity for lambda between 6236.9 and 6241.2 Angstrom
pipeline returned 1.21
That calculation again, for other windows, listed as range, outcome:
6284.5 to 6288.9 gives 1.24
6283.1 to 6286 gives 1.24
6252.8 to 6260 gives 1.19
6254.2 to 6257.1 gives 1.18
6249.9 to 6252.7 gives 1.26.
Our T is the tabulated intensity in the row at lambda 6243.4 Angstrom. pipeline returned 1.189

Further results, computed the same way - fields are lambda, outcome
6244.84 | 1.182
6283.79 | 1.239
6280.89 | 1.246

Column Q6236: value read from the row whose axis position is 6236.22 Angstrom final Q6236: 1.257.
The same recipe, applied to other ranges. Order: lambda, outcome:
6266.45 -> 1.225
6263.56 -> 1.234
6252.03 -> 1.227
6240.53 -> 1.192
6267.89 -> 1.223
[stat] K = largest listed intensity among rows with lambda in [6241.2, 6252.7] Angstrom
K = 1.315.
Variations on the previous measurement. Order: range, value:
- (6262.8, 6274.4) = 1.25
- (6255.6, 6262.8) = 1.238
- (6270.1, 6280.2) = 1.258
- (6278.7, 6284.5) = 1.246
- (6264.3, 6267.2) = 1.225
